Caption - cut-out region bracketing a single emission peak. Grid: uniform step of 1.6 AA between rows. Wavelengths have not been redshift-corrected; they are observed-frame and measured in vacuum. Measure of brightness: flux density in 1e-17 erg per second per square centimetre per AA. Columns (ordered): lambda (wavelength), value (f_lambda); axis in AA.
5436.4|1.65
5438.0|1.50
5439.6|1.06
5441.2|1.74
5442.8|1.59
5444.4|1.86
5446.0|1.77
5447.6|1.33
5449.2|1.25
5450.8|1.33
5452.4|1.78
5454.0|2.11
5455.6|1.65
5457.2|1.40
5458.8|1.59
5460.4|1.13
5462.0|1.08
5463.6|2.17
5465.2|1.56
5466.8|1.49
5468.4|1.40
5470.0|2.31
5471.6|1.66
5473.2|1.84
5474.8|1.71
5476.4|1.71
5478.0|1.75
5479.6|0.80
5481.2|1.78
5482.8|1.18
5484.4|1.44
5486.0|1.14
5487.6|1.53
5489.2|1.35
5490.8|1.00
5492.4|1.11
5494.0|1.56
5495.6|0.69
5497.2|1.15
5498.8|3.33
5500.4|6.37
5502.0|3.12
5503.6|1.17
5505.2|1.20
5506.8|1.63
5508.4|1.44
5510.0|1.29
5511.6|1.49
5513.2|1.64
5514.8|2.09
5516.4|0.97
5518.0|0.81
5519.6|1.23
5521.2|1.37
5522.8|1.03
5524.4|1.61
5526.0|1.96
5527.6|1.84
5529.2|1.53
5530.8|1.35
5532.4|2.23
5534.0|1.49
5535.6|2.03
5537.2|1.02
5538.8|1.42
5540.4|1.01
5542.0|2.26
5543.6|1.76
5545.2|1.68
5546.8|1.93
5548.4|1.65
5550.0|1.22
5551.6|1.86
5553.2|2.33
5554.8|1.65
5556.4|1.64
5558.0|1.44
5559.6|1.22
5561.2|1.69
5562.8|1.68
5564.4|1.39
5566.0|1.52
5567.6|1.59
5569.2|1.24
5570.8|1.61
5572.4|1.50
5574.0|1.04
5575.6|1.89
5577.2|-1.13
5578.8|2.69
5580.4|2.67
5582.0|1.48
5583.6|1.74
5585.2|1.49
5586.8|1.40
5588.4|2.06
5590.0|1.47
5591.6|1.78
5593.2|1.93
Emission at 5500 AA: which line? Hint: H-beta 4861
